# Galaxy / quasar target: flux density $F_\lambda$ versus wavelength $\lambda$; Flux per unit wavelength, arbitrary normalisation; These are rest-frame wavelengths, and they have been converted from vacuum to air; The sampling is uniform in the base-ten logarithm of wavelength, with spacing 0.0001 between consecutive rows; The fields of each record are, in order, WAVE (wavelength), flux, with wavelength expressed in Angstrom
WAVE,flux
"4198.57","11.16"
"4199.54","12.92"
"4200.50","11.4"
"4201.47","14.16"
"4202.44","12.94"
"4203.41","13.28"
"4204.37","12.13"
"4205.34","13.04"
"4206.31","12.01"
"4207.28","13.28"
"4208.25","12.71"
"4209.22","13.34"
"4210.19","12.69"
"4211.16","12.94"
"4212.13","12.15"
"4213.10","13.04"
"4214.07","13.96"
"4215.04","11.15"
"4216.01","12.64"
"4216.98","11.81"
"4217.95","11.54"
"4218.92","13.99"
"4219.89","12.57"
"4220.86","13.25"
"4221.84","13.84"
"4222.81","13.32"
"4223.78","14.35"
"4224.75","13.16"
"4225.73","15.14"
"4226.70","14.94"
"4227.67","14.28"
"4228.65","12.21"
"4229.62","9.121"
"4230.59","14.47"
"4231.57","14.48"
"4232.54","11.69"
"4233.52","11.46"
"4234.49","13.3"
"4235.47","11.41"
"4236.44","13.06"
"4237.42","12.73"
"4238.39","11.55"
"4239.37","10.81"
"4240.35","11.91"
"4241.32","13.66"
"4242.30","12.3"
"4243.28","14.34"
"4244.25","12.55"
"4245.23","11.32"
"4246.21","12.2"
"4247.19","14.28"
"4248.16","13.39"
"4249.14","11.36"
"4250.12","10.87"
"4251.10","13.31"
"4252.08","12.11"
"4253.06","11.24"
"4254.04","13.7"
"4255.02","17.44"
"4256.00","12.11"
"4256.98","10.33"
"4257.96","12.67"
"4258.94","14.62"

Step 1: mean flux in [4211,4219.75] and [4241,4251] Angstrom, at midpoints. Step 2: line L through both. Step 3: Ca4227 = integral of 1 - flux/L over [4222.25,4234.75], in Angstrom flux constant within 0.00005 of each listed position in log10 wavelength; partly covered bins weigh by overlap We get -0.6 Angstrom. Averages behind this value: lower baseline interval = 12.6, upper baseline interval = 12.6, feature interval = 13.2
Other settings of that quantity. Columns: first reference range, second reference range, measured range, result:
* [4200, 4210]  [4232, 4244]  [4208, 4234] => -0.8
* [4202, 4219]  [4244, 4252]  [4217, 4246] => -0.7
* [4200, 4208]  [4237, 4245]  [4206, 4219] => 0.1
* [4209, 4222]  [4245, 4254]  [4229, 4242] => 0.2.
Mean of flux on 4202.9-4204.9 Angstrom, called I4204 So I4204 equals 12.7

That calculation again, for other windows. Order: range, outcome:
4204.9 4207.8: 12.8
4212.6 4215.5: 12.7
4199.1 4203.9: 13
